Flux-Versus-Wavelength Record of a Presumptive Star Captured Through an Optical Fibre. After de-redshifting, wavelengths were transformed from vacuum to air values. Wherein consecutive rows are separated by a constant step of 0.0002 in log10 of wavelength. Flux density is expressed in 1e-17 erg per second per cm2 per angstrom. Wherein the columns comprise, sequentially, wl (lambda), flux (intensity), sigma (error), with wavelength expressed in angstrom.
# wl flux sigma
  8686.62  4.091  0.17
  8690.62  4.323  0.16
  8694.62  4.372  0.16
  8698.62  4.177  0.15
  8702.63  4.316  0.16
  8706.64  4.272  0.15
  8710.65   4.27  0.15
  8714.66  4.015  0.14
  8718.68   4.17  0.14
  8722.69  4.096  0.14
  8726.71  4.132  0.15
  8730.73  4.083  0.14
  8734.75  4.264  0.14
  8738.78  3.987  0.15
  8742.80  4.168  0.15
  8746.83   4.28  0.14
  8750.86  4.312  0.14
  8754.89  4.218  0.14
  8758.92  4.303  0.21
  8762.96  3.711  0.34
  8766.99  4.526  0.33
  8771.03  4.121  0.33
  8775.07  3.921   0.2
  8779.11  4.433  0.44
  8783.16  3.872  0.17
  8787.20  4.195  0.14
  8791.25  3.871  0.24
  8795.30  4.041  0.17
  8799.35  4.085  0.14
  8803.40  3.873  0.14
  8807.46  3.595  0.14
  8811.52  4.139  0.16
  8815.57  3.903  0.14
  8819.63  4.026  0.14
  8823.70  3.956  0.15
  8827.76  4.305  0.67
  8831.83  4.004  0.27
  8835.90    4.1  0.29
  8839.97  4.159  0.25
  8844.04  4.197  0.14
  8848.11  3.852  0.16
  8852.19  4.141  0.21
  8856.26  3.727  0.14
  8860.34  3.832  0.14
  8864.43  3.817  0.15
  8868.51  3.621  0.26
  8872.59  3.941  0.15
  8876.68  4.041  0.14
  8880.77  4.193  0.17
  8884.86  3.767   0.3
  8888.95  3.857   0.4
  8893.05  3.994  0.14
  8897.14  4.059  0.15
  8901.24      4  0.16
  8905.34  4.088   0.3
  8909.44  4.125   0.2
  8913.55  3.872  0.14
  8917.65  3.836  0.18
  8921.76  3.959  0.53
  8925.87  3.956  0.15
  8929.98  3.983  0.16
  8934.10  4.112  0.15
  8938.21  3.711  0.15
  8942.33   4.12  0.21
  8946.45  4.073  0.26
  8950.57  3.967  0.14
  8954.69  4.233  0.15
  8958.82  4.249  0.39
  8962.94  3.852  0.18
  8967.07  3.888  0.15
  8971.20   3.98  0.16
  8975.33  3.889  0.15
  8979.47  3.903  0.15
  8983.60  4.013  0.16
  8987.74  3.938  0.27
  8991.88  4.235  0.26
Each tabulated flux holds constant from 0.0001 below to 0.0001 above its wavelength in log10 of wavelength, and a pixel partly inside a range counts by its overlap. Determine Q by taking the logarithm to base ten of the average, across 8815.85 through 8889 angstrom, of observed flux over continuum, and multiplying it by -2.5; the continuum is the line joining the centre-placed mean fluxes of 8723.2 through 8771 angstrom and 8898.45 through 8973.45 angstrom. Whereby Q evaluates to 0.03 mag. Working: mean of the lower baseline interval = 4.18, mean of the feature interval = 3.98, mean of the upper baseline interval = 4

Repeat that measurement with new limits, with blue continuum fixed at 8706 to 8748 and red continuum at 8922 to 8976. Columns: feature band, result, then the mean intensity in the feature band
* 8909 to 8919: 0.028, 3.92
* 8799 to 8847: 0.017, 4.02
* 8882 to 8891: 0.055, 3.85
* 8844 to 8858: 0.031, 3.96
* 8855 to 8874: 0.076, 3.78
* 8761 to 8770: 0.000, 4.12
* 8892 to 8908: -0.002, 4.04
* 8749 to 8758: -0.035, 4.27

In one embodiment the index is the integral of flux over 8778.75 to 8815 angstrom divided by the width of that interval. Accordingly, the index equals 3.99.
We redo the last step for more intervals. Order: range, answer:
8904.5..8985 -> 3.99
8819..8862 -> 4.03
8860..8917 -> 3.94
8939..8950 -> 4.03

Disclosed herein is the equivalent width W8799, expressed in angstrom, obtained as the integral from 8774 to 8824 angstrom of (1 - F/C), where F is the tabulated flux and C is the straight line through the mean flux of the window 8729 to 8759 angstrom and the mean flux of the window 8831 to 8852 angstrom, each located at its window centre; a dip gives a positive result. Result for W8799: 1.6 angstrom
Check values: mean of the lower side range 4.2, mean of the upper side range 4.07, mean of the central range 4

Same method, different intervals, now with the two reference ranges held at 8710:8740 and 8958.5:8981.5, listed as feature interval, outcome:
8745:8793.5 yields -0.7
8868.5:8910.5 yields 0.2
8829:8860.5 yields 0.1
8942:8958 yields -0.6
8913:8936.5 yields 0.1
